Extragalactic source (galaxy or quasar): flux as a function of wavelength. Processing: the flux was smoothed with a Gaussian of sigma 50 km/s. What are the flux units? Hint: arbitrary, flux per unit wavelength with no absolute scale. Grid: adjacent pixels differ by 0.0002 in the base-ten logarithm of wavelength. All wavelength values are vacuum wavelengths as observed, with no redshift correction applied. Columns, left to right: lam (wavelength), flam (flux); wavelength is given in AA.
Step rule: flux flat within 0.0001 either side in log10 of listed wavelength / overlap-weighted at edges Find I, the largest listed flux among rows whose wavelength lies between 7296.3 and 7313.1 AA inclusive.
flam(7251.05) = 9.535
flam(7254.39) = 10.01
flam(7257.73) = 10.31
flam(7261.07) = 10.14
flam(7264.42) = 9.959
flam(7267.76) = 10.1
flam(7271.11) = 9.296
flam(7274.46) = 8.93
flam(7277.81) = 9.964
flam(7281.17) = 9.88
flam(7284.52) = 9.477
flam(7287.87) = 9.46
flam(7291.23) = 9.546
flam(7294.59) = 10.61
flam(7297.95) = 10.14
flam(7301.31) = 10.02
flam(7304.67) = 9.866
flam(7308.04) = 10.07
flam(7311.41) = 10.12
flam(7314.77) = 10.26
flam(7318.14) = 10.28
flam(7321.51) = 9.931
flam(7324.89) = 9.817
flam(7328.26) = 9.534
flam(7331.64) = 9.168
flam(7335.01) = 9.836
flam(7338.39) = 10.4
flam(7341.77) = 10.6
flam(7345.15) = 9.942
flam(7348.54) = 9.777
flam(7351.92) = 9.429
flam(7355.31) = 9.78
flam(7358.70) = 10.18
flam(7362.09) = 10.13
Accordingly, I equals 10.14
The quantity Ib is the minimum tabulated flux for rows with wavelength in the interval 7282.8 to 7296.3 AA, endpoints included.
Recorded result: 9.46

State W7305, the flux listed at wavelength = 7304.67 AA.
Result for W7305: 9.866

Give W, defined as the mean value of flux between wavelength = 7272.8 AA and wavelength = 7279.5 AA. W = 9.44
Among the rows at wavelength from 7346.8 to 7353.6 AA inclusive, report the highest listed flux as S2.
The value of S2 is 9.777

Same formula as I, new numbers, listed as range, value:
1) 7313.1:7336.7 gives 10.28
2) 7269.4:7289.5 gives 9.964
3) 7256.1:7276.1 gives 10.31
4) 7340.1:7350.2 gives 10.6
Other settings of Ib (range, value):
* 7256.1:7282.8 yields 8.93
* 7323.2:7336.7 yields 9.168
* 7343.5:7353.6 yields 9.429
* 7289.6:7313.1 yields 9.546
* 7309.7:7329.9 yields 9.534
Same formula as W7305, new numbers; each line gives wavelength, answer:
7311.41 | 10.12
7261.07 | 10.14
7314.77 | 10.26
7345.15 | 9.942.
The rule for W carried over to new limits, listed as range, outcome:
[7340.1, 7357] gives 9.9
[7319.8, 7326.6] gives 9.87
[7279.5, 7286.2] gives 9.69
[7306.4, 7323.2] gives 10.1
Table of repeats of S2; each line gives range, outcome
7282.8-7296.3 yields 10.61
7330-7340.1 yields 10.4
